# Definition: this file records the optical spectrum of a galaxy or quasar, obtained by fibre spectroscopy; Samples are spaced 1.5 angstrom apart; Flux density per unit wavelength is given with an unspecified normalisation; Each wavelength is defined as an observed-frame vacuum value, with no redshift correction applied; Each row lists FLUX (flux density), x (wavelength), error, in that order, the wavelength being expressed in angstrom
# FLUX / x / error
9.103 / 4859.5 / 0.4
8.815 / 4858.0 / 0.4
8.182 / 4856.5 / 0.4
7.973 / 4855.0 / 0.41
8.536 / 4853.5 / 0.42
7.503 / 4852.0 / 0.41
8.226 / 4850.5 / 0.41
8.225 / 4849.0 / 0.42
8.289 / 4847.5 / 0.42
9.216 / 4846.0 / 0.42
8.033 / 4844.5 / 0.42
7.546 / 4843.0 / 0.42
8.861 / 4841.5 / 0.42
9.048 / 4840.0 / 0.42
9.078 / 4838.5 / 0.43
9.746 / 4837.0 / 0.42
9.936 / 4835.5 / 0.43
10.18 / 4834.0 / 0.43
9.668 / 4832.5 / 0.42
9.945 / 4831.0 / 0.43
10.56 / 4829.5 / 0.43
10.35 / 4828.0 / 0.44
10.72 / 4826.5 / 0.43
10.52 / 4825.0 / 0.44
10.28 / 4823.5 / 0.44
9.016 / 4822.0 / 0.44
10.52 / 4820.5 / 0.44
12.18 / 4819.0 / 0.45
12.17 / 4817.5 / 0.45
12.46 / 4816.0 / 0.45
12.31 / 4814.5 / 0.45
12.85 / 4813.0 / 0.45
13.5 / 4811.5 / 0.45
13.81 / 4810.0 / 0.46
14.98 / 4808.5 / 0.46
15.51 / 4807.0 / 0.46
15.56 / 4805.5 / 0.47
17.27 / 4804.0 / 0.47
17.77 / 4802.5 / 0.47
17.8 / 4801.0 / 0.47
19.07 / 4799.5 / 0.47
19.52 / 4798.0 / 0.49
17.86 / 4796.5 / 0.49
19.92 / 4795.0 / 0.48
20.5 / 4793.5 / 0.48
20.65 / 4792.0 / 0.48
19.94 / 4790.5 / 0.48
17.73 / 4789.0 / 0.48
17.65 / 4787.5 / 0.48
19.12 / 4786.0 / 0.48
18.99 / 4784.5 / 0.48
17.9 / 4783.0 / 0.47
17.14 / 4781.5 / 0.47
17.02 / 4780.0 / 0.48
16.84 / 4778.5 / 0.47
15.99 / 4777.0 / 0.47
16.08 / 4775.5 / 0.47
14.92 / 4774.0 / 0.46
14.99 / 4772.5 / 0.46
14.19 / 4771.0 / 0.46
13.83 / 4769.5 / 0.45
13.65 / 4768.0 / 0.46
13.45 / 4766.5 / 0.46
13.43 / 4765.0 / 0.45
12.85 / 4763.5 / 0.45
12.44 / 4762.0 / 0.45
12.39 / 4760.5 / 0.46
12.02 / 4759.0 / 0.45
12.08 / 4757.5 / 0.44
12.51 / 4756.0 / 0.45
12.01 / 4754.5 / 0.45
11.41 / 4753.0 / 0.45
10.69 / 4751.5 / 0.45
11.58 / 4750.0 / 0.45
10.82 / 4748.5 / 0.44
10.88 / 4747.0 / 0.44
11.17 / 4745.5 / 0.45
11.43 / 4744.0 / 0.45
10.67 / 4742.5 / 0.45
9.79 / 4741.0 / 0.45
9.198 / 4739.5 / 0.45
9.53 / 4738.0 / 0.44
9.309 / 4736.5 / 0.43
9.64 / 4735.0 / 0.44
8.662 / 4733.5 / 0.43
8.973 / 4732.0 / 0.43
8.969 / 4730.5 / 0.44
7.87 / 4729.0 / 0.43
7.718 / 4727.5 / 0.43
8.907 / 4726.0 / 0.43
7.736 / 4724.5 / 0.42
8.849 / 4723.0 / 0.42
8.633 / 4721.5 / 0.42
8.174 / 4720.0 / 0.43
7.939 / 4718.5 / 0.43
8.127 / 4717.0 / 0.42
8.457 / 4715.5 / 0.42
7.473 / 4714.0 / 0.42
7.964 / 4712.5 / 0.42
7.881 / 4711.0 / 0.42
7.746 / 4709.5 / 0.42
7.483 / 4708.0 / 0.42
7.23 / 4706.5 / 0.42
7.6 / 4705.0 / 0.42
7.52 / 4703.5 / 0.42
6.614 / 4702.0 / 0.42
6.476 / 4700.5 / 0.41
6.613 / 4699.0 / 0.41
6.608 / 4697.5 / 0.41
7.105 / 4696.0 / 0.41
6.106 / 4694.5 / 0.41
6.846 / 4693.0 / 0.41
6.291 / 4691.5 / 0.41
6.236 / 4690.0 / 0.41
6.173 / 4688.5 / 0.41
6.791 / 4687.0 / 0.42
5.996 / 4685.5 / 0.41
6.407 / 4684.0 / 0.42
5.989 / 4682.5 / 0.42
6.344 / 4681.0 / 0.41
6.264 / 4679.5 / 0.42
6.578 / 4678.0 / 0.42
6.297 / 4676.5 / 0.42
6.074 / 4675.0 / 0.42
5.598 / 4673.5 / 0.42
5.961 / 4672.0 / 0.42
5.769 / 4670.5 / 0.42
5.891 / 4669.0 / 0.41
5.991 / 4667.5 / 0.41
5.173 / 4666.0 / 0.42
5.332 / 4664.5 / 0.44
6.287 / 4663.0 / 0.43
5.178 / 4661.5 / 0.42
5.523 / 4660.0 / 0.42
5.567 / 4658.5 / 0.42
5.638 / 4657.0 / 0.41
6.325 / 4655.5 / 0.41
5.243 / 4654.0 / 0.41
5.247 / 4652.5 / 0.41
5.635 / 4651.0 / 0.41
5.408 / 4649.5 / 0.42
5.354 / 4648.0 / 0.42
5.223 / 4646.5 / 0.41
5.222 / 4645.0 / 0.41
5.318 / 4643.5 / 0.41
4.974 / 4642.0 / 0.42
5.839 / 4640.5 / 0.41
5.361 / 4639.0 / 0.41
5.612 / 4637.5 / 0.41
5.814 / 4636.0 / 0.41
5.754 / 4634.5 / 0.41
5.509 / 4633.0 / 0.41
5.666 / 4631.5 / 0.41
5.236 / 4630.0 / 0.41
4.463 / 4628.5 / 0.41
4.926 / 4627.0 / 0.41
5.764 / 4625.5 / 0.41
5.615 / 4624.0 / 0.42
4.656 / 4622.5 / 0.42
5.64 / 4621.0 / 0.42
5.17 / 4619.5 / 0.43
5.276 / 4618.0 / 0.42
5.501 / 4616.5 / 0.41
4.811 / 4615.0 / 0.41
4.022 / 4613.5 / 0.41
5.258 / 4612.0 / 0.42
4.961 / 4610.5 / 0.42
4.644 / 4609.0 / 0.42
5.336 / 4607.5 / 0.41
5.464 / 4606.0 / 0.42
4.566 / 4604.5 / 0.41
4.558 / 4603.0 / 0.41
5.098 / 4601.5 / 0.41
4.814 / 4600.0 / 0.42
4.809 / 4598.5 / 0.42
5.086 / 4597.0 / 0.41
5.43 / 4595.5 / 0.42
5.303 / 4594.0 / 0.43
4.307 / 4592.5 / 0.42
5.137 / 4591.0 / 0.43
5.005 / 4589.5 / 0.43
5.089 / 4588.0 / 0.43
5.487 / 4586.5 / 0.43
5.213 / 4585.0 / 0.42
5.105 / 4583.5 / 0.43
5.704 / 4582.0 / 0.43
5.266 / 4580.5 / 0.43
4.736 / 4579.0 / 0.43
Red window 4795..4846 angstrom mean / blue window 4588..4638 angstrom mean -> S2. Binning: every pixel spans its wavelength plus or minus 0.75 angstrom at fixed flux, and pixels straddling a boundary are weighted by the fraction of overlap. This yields 2.43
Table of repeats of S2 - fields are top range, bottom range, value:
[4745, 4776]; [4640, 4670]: 2.30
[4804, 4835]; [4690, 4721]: 1.64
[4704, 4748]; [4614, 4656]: 1.63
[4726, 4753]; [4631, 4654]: 1.80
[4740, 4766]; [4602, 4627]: 2.30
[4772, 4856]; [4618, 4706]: 2.29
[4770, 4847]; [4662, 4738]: 1.96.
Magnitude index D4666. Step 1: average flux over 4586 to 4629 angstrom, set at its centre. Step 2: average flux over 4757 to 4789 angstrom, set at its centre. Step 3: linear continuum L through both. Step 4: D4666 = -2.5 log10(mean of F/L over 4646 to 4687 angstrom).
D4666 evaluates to 0.43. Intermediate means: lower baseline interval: 5.04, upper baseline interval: 15.2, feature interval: 5.81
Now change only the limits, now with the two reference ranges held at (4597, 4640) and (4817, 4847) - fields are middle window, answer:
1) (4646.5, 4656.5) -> 0.07 mag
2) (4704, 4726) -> -0.10 mag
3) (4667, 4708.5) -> 0.04 mag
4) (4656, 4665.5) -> 0.09 mag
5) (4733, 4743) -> -0.22 mag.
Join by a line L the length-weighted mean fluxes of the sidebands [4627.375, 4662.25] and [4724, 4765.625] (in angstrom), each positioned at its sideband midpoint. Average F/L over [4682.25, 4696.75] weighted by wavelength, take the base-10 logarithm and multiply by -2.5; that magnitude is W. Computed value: 0.20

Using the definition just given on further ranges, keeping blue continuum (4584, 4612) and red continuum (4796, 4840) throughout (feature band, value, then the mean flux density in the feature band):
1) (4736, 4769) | -0.10 mag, 11.5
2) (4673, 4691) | 0.27 mag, 6.24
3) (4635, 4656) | 0.22 mag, 5.46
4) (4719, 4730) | 0.15 mag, 8.28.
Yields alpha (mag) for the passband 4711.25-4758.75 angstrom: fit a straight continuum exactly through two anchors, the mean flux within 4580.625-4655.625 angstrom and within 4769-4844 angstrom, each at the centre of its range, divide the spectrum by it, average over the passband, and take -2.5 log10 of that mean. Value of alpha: 0.14 mag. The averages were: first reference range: 5.21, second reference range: 14.3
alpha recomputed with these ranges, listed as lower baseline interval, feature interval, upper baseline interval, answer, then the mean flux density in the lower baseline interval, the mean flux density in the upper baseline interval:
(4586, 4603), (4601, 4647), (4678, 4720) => 0.08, 5.02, 6.99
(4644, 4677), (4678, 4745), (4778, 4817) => 0.26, 5.63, 17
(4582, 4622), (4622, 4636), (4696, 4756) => 0.11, 5.05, 8.85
